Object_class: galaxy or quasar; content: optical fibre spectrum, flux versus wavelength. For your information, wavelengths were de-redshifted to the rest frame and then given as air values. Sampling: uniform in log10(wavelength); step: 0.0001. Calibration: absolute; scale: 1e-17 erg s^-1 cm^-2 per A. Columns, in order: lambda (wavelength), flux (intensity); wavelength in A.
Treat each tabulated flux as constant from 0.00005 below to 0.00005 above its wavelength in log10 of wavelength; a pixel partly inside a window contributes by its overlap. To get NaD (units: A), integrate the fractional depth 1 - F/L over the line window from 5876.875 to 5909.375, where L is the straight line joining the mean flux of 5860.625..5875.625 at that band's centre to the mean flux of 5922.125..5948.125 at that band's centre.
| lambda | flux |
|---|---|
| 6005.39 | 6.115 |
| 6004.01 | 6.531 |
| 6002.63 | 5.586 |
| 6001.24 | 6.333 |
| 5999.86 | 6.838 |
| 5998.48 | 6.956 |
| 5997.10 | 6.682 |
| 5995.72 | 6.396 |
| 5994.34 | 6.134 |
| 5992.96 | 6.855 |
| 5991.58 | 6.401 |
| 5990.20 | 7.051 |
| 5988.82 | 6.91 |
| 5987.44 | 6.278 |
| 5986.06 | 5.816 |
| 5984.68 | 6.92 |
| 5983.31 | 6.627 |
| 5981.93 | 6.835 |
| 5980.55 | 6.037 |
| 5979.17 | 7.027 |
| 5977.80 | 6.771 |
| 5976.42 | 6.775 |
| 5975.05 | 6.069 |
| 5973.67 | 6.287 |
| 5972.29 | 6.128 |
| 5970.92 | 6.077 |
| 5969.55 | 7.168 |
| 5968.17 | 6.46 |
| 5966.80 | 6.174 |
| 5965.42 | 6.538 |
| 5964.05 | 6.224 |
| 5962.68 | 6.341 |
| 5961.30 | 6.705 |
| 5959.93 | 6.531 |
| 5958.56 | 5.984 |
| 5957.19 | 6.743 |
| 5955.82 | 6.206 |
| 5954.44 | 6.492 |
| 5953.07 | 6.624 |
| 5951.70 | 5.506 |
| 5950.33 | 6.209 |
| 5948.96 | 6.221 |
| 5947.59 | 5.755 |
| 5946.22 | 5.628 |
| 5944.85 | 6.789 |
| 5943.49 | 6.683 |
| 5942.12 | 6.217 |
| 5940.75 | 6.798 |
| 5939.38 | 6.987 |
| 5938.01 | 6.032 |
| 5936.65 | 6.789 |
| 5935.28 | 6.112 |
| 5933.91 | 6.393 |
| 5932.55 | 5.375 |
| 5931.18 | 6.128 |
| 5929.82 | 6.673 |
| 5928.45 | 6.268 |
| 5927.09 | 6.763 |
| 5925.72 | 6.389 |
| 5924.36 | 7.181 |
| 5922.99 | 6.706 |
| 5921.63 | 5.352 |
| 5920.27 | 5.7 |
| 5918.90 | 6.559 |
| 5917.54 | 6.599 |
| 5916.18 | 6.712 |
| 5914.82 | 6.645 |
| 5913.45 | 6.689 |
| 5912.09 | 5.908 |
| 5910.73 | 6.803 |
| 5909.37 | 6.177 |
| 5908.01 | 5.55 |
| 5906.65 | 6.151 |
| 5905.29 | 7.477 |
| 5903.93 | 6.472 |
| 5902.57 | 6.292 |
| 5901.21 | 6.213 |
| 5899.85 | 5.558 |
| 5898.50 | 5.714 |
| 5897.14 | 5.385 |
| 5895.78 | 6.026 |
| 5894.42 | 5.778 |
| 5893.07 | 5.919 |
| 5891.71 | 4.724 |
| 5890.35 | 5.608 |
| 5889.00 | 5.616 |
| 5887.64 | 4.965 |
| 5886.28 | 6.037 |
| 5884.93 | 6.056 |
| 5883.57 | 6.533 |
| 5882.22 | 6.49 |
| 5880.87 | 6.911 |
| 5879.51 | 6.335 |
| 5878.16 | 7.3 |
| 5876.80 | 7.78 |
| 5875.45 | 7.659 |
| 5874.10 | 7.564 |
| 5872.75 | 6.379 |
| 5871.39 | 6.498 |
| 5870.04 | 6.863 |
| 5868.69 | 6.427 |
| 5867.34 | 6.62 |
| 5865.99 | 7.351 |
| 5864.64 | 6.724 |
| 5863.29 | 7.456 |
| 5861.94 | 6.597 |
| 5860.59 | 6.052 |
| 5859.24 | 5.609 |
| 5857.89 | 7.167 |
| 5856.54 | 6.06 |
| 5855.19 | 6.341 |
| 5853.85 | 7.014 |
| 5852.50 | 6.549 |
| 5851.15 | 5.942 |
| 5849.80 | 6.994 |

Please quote 2.9 A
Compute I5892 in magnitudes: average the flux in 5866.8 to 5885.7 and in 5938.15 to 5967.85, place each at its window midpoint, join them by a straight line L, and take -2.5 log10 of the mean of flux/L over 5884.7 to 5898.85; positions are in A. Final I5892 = 0.20 mag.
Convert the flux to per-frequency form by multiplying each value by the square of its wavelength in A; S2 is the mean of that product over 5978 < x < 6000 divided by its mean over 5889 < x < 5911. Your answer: 1.14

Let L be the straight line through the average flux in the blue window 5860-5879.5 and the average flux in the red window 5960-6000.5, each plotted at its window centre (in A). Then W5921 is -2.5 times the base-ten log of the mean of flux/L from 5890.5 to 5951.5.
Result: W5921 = 0.09 mag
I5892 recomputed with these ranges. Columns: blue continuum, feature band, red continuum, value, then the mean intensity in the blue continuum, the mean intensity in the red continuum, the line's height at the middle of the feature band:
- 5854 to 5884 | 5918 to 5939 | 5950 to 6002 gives 0.050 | 6.77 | 6.48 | 6.61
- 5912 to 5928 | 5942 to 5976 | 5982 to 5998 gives 0.034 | 6.45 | 6.57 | 6.52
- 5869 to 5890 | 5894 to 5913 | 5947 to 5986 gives 0.071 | 6.58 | 6.4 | 6.53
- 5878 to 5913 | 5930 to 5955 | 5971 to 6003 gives 0.003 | 6.06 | 6.51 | 6.29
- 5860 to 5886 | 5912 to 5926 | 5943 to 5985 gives 0.030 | 6.81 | 6.4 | 6.6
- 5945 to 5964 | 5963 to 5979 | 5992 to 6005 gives -0.020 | 6.24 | 6.47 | 6.33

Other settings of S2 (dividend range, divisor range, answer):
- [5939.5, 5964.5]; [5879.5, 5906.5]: 1.08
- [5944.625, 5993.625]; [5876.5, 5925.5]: 1.06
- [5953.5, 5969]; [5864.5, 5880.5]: 0.95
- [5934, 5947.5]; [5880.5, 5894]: 1.11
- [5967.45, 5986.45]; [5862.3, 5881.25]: 0.97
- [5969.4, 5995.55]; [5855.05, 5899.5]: 1.06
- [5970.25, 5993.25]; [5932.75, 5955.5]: 1.05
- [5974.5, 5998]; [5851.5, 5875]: 1.03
